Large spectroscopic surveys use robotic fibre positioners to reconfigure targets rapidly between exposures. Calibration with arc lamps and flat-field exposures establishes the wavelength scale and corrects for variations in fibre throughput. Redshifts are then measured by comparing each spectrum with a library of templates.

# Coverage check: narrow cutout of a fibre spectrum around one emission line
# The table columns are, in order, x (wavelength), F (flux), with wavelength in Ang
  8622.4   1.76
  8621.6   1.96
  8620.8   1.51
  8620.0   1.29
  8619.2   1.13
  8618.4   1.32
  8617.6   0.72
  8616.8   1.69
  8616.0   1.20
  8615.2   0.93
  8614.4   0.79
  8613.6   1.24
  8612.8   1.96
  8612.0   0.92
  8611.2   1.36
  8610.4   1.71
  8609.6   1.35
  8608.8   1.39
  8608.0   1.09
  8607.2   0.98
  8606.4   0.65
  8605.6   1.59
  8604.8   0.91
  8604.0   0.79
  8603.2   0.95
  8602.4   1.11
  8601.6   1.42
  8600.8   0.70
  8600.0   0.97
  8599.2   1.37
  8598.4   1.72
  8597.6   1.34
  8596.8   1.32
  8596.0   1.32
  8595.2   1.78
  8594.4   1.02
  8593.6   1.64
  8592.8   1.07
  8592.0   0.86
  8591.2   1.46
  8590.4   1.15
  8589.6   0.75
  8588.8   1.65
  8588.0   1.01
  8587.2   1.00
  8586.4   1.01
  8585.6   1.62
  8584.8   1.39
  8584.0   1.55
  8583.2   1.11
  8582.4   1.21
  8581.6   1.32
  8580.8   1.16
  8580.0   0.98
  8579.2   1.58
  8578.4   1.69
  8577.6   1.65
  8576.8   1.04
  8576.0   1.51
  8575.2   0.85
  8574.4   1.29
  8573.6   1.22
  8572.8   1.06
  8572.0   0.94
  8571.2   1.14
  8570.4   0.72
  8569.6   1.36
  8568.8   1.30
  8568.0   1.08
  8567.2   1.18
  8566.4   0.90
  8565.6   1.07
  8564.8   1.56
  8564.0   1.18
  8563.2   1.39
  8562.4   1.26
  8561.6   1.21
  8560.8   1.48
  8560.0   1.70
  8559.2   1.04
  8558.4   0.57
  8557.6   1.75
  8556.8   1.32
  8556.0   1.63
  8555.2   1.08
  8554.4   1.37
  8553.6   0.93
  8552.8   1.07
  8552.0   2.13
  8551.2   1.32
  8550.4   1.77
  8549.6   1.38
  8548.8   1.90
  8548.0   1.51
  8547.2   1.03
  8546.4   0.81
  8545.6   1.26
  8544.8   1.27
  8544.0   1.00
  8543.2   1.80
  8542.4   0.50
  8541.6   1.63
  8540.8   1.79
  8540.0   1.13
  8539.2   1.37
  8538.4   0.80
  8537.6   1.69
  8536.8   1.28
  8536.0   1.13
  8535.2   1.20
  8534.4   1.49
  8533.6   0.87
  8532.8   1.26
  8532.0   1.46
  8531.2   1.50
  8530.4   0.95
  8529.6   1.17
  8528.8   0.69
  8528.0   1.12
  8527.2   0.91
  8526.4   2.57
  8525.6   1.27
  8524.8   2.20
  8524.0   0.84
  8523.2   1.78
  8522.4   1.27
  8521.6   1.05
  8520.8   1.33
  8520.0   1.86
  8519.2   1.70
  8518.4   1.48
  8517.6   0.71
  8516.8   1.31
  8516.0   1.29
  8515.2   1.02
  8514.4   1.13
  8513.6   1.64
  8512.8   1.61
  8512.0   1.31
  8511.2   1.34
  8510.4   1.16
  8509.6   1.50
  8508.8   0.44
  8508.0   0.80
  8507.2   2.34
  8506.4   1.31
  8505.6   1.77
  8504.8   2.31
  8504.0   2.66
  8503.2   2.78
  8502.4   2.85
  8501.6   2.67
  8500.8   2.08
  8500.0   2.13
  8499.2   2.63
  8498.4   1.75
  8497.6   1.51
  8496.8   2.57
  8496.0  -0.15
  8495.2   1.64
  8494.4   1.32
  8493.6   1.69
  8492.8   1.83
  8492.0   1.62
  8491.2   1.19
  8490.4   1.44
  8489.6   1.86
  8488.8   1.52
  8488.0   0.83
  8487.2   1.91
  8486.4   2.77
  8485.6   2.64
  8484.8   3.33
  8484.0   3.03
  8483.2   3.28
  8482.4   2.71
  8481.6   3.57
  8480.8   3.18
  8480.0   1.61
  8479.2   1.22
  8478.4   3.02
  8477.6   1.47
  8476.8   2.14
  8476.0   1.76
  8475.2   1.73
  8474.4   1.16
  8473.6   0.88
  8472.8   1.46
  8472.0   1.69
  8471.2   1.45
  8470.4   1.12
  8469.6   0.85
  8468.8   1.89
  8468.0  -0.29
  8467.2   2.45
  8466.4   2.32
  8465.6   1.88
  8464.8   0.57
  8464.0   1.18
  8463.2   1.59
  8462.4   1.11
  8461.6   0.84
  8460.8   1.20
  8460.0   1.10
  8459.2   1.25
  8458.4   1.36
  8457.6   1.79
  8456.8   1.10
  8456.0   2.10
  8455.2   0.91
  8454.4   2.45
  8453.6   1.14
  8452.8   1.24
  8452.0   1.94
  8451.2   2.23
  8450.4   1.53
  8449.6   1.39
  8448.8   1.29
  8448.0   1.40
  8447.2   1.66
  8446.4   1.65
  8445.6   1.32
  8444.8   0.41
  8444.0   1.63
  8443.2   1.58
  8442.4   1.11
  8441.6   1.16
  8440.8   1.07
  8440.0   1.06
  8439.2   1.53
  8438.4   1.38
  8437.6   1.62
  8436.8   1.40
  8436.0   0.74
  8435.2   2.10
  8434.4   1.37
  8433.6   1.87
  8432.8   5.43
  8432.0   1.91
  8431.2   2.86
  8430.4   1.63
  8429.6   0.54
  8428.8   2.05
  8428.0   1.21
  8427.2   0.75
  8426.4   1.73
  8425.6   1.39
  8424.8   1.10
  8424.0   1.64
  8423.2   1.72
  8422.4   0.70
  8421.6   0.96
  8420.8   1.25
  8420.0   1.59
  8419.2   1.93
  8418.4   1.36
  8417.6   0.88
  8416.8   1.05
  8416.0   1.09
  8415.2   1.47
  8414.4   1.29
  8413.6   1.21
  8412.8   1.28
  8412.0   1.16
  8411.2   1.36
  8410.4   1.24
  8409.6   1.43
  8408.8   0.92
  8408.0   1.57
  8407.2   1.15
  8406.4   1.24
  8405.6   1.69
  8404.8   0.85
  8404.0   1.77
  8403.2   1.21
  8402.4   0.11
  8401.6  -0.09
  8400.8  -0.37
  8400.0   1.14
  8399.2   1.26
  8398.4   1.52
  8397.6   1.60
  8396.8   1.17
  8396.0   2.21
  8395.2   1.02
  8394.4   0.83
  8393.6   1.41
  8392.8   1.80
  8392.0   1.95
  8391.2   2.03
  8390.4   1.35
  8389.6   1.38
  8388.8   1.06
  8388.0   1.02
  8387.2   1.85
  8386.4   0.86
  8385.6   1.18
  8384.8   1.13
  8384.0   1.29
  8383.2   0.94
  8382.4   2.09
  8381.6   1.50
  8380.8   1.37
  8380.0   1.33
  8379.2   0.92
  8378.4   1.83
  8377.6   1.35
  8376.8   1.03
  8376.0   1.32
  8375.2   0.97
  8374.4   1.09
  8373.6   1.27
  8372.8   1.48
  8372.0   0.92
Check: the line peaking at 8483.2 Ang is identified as [S II]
